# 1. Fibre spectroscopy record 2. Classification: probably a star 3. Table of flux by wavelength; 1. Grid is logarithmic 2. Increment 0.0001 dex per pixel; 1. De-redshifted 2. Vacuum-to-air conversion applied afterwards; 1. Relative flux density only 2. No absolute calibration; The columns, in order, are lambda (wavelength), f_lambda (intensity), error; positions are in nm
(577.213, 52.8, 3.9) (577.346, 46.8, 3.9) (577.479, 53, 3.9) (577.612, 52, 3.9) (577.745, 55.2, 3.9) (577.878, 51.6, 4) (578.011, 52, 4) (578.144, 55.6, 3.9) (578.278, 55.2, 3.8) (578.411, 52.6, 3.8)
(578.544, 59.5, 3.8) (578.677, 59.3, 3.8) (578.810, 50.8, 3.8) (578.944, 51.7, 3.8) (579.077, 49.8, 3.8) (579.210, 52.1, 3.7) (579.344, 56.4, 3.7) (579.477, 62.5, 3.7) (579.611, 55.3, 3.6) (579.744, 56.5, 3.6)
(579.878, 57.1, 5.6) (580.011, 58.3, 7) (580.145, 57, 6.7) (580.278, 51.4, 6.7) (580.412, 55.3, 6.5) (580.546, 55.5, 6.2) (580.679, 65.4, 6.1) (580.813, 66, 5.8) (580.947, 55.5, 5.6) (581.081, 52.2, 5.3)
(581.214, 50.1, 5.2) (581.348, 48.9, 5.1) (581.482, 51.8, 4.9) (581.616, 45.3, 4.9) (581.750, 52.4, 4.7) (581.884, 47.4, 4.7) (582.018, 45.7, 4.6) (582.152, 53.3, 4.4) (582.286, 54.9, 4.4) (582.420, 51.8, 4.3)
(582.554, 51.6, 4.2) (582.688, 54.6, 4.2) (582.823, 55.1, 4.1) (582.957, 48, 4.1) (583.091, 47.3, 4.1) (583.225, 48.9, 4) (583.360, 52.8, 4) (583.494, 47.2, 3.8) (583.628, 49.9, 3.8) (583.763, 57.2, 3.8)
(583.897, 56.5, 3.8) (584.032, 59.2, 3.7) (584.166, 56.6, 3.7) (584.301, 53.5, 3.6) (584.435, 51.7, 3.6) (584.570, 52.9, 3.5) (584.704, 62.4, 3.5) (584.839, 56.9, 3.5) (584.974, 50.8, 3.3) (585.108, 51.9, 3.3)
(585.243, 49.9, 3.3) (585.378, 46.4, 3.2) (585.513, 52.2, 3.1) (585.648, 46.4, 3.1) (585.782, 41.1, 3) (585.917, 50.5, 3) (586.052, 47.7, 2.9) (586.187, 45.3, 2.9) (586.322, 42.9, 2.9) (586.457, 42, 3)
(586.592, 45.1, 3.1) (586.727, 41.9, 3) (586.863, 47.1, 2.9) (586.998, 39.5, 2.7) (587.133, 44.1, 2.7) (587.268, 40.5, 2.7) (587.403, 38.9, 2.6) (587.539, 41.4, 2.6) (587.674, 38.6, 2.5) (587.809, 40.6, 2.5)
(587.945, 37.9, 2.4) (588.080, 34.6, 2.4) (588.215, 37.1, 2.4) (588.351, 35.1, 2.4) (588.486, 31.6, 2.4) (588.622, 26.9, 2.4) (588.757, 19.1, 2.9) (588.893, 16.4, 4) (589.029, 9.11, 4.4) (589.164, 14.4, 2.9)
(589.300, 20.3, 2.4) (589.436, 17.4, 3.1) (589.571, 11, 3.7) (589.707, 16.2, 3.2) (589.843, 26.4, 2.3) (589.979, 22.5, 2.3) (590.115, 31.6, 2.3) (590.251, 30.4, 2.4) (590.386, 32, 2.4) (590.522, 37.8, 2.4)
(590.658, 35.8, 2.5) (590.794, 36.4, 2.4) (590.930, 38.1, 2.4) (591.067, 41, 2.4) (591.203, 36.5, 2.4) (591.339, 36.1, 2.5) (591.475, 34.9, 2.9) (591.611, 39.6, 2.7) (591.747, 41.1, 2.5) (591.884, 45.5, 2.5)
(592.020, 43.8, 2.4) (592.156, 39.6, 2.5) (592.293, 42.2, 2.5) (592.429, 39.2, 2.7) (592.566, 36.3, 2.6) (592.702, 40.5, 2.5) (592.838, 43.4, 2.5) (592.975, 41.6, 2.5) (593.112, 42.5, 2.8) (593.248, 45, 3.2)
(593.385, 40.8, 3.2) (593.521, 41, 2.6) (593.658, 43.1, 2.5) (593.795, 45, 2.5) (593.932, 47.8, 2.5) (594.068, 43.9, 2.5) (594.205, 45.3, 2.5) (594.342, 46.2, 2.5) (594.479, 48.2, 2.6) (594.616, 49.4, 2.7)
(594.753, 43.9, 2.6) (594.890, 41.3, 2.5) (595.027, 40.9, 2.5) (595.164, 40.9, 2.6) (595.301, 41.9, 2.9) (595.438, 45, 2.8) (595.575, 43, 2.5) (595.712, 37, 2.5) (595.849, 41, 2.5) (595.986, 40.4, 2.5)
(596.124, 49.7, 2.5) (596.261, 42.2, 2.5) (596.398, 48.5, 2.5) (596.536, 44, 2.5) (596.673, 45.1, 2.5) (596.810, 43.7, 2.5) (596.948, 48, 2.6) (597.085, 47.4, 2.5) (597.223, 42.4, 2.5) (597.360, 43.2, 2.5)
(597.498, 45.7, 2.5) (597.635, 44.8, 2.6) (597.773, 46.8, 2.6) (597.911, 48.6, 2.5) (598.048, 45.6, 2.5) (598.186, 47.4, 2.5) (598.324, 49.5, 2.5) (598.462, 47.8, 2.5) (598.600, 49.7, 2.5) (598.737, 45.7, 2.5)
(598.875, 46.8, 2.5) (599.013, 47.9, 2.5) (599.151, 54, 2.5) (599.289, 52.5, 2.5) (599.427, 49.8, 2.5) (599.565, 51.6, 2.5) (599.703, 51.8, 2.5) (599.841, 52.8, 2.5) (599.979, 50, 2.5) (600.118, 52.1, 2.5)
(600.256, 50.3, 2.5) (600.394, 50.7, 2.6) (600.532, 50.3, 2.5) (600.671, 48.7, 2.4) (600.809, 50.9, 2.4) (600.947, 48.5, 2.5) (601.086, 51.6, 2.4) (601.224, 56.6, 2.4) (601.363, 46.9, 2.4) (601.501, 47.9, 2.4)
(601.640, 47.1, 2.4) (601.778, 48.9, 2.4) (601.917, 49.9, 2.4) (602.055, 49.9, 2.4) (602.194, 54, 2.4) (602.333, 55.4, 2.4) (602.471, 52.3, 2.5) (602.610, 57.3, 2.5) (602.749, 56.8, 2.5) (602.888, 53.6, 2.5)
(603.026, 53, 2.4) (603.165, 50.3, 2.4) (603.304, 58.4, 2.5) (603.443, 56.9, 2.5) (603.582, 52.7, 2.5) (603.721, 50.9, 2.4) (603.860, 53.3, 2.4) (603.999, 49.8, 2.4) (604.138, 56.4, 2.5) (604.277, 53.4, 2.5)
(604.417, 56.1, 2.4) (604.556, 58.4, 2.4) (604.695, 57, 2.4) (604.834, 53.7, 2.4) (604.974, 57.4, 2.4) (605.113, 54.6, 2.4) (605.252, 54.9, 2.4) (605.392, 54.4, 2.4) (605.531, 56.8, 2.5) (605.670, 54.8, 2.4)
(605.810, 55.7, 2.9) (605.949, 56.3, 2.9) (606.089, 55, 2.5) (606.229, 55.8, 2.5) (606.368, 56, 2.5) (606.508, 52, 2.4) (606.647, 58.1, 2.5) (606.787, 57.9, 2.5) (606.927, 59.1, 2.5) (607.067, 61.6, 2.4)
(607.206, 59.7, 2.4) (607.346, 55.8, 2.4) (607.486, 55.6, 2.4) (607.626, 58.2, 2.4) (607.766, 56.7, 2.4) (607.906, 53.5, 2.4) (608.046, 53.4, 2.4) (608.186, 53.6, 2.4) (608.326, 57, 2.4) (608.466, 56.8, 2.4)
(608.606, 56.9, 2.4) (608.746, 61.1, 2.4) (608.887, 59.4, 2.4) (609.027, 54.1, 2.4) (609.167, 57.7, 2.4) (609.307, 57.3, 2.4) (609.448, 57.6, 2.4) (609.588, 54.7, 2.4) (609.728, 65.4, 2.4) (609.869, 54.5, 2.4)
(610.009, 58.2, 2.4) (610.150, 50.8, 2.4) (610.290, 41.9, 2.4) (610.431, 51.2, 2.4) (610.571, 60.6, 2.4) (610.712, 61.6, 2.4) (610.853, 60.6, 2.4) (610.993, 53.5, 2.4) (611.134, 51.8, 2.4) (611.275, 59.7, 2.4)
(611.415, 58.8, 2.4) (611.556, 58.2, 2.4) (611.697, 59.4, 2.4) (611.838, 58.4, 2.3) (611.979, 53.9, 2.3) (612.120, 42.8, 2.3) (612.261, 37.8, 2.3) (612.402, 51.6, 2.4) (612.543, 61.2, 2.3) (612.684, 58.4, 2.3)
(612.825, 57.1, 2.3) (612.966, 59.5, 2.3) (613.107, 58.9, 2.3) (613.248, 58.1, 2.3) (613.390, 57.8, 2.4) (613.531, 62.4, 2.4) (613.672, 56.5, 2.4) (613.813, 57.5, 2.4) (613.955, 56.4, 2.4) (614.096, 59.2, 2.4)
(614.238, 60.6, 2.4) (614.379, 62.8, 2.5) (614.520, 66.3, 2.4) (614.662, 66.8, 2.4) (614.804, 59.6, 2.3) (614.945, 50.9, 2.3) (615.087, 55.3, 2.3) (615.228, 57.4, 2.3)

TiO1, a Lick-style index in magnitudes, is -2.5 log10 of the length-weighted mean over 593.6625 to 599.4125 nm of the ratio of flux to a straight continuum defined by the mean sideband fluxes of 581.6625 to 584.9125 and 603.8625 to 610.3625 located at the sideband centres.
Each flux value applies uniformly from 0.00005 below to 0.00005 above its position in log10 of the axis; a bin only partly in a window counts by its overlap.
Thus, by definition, 0.19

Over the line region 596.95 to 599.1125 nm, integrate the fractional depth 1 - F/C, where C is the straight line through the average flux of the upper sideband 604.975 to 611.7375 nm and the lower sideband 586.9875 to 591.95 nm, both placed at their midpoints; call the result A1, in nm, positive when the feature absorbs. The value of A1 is -0.19 nm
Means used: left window 31.7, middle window 46.8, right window 56.4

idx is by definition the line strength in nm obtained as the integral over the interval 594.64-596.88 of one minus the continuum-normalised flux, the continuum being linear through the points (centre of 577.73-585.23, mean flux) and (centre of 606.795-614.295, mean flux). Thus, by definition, 0.49 nm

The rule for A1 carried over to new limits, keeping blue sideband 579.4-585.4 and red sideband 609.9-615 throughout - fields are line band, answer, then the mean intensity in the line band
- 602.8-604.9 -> 0.06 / 54.3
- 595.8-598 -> 0.40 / 45.1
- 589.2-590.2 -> 0.62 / 20.7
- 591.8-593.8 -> 0.47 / 41.9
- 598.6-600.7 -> 0.19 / 50.3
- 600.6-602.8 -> 0.17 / 51.4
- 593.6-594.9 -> 0.22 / 45.6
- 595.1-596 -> 0.22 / 41.4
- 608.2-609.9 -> -0.04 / 57.6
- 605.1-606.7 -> 0.02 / 55.4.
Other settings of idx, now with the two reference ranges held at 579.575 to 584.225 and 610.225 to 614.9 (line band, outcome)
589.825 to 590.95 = 0.457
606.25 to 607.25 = -0.023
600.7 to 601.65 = 0.096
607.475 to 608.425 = 0.017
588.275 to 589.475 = 0.728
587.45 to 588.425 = 0.293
